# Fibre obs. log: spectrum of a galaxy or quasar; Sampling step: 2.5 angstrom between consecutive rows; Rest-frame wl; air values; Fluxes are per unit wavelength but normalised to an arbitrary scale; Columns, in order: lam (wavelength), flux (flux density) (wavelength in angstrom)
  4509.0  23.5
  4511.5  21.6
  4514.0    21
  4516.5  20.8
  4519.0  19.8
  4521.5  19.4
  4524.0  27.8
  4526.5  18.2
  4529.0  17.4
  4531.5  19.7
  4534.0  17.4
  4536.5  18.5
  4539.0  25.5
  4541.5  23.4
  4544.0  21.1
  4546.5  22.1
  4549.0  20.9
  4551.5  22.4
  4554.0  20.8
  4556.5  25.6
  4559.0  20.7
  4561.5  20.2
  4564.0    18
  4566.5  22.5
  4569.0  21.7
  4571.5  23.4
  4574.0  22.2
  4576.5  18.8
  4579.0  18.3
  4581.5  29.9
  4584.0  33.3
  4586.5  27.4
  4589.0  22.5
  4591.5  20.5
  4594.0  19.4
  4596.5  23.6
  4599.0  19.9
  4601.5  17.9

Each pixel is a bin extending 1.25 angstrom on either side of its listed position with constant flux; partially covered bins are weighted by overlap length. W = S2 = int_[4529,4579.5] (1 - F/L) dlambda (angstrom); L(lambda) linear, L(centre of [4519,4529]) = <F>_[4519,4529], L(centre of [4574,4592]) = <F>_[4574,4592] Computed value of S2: 3.6 angstrom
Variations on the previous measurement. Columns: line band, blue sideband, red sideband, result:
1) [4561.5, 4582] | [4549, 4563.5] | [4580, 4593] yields 2.2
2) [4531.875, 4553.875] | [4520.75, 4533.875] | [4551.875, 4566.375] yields -0.6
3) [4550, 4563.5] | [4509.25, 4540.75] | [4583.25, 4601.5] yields 0.1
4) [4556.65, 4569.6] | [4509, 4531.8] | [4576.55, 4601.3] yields 0.8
